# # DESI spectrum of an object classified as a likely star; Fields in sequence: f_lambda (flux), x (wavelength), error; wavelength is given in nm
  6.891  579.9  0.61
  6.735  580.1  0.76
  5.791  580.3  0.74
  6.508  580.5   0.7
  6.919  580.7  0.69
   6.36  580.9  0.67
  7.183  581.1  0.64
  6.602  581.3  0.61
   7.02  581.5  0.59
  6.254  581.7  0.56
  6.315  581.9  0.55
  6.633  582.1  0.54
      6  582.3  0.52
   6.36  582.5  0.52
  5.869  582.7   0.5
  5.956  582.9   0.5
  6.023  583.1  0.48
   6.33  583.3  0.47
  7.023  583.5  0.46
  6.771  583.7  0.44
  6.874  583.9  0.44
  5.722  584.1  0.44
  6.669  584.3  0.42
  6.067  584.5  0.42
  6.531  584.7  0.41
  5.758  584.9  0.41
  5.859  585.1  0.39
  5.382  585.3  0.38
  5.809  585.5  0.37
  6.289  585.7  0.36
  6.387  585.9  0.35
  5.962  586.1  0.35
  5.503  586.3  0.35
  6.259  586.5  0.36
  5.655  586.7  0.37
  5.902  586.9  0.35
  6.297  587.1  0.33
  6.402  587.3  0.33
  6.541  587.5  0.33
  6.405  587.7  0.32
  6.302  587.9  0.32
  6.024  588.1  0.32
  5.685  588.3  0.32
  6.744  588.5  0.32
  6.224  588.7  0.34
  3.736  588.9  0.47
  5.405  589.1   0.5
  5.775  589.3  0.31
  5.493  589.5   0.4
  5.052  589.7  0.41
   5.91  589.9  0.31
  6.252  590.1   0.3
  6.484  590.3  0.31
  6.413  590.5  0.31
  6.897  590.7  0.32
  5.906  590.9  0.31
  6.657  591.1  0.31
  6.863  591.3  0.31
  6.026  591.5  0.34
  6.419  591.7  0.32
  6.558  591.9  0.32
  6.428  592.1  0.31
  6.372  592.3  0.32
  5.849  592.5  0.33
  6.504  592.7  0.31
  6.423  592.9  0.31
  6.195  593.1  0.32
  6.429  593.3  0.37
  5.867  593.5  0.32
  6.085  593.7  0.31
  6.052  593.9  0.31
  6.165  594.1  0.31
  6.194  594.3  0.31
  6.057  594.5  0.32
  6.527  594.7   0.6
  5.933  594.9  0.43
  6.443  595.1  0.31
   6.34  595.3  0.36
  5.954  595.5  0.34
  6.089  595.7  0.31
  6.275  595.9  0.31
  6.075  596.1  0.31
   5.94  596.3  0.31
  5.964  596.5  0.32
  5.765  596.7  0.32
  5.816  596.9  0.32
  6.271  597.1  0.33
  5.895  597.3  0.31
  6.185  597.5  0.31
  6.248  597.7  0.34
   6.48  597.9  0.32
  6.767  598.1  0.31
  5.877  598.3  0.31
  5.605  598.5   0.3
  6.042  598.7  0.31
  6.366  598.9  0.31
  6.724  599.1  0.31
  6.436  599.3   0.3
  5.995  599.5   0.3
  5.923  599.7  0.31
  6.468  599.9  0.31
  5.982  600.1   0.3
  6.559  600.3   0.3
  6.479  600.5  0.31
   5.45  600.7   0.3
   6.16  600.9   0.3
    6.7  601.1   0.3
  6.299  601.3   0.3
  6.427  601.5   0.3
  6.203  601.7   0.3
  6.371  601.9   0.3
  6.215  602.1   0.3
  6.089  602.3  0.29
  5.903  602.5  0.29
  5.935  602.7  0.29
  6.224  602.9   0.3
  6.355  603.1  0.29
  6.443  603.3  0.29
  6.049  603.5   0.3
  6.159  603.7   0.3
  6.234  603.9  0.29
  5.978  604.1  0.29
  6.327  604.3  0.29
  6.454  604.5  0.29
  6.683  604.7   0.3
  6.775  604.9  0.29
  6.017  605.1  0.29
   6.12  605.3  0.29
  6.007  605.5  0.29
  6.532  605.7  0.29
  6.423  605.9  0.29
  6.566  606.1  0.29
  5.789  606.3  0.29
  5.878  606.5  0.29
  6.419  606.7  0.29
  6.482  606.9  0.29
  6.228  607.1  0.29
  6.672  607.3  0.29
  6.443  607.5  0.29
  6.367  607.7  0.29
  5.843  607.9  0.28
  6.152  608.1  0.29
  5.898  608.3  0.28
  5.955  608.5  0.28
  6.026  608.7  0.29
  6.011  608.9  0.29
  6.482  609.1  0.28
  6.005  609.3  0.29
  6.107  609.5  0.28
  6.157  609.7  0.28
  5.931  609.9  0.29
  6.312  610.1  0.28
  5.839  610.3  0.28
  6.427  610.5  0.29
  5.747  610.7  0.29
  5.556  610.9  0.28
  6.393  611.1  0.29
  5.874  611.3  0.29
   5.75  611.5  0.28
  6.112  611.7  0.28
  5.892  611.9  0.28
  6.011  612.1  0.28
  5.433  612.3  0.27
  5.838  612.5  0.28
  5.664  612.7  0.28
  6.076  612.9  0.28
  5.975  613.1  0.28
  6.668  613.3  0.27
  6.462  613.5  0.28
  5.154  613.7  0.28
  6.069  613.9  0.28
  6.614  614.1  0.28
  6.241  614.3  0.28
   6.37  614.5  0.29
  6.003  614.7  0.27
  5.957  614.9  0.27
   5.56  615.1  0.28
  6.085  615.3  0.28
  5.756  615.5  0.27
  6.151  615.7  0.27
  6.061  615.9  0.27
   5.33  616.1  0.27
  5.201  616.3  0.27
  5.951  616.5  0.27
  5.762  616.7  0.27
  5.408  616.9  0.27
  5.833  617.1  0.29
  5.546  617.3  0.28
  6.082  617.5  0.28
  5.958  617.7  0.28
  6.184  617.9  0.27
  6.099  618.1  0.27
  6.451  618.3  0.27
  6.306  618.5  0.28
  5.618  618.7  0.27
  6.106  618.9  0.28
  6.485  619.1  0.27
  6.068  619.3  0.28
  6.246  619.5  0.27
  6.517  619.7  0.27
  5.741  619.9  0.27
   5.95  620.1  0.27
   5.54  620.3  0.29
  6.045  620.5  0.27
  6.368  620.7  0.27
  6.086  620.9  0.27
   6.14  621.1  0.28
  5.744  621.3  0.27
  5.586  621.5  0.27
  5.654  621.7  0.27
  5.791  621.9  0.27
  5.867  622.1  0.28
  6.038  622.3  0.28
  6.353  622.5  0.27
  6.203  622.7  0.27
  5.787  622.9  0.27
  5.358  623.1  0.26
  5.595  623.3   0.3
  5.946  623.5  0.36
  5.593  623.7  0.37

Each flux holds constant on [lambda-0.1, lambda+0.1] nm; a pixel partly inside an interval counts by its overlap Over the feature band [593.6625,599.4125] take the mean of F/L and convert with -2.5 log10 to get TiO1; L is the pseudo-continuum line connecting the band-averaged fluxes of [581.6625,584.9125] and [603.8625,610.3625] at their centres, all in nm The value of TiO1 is 0.02 mag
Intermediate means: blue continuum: 6.32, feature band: 6.16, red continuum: 6.22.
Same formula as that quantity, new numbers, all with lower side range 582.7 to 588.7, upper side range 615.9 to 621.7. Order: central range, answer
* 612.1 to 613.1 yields 0.03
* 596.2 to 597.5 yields 0.02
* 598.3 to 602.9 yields -0.02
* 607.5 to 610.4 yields -0.01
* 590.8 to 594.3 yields -0.03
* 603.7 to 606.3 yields -0.05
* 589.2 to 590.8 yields 0.02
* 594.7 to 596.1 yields -0.02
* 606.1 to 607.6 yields -0.05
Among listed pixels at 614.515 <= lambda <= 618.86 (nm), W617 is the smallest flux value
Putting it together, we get 5.201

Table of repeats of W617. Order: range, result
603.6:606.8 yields 5.789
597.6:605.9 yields 5.45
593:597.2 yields 5.765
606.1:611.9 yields 5.556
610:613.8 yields 5.154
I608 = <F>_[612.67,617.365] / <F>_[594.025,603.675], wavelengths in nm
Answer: 0.96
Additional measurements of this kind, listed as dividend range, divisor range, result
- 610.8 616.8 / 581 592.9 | 0.96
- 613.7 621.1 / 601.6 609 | 0.96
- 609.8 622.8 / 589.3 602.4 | 0.96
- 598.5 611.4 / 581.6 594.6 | 1.01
